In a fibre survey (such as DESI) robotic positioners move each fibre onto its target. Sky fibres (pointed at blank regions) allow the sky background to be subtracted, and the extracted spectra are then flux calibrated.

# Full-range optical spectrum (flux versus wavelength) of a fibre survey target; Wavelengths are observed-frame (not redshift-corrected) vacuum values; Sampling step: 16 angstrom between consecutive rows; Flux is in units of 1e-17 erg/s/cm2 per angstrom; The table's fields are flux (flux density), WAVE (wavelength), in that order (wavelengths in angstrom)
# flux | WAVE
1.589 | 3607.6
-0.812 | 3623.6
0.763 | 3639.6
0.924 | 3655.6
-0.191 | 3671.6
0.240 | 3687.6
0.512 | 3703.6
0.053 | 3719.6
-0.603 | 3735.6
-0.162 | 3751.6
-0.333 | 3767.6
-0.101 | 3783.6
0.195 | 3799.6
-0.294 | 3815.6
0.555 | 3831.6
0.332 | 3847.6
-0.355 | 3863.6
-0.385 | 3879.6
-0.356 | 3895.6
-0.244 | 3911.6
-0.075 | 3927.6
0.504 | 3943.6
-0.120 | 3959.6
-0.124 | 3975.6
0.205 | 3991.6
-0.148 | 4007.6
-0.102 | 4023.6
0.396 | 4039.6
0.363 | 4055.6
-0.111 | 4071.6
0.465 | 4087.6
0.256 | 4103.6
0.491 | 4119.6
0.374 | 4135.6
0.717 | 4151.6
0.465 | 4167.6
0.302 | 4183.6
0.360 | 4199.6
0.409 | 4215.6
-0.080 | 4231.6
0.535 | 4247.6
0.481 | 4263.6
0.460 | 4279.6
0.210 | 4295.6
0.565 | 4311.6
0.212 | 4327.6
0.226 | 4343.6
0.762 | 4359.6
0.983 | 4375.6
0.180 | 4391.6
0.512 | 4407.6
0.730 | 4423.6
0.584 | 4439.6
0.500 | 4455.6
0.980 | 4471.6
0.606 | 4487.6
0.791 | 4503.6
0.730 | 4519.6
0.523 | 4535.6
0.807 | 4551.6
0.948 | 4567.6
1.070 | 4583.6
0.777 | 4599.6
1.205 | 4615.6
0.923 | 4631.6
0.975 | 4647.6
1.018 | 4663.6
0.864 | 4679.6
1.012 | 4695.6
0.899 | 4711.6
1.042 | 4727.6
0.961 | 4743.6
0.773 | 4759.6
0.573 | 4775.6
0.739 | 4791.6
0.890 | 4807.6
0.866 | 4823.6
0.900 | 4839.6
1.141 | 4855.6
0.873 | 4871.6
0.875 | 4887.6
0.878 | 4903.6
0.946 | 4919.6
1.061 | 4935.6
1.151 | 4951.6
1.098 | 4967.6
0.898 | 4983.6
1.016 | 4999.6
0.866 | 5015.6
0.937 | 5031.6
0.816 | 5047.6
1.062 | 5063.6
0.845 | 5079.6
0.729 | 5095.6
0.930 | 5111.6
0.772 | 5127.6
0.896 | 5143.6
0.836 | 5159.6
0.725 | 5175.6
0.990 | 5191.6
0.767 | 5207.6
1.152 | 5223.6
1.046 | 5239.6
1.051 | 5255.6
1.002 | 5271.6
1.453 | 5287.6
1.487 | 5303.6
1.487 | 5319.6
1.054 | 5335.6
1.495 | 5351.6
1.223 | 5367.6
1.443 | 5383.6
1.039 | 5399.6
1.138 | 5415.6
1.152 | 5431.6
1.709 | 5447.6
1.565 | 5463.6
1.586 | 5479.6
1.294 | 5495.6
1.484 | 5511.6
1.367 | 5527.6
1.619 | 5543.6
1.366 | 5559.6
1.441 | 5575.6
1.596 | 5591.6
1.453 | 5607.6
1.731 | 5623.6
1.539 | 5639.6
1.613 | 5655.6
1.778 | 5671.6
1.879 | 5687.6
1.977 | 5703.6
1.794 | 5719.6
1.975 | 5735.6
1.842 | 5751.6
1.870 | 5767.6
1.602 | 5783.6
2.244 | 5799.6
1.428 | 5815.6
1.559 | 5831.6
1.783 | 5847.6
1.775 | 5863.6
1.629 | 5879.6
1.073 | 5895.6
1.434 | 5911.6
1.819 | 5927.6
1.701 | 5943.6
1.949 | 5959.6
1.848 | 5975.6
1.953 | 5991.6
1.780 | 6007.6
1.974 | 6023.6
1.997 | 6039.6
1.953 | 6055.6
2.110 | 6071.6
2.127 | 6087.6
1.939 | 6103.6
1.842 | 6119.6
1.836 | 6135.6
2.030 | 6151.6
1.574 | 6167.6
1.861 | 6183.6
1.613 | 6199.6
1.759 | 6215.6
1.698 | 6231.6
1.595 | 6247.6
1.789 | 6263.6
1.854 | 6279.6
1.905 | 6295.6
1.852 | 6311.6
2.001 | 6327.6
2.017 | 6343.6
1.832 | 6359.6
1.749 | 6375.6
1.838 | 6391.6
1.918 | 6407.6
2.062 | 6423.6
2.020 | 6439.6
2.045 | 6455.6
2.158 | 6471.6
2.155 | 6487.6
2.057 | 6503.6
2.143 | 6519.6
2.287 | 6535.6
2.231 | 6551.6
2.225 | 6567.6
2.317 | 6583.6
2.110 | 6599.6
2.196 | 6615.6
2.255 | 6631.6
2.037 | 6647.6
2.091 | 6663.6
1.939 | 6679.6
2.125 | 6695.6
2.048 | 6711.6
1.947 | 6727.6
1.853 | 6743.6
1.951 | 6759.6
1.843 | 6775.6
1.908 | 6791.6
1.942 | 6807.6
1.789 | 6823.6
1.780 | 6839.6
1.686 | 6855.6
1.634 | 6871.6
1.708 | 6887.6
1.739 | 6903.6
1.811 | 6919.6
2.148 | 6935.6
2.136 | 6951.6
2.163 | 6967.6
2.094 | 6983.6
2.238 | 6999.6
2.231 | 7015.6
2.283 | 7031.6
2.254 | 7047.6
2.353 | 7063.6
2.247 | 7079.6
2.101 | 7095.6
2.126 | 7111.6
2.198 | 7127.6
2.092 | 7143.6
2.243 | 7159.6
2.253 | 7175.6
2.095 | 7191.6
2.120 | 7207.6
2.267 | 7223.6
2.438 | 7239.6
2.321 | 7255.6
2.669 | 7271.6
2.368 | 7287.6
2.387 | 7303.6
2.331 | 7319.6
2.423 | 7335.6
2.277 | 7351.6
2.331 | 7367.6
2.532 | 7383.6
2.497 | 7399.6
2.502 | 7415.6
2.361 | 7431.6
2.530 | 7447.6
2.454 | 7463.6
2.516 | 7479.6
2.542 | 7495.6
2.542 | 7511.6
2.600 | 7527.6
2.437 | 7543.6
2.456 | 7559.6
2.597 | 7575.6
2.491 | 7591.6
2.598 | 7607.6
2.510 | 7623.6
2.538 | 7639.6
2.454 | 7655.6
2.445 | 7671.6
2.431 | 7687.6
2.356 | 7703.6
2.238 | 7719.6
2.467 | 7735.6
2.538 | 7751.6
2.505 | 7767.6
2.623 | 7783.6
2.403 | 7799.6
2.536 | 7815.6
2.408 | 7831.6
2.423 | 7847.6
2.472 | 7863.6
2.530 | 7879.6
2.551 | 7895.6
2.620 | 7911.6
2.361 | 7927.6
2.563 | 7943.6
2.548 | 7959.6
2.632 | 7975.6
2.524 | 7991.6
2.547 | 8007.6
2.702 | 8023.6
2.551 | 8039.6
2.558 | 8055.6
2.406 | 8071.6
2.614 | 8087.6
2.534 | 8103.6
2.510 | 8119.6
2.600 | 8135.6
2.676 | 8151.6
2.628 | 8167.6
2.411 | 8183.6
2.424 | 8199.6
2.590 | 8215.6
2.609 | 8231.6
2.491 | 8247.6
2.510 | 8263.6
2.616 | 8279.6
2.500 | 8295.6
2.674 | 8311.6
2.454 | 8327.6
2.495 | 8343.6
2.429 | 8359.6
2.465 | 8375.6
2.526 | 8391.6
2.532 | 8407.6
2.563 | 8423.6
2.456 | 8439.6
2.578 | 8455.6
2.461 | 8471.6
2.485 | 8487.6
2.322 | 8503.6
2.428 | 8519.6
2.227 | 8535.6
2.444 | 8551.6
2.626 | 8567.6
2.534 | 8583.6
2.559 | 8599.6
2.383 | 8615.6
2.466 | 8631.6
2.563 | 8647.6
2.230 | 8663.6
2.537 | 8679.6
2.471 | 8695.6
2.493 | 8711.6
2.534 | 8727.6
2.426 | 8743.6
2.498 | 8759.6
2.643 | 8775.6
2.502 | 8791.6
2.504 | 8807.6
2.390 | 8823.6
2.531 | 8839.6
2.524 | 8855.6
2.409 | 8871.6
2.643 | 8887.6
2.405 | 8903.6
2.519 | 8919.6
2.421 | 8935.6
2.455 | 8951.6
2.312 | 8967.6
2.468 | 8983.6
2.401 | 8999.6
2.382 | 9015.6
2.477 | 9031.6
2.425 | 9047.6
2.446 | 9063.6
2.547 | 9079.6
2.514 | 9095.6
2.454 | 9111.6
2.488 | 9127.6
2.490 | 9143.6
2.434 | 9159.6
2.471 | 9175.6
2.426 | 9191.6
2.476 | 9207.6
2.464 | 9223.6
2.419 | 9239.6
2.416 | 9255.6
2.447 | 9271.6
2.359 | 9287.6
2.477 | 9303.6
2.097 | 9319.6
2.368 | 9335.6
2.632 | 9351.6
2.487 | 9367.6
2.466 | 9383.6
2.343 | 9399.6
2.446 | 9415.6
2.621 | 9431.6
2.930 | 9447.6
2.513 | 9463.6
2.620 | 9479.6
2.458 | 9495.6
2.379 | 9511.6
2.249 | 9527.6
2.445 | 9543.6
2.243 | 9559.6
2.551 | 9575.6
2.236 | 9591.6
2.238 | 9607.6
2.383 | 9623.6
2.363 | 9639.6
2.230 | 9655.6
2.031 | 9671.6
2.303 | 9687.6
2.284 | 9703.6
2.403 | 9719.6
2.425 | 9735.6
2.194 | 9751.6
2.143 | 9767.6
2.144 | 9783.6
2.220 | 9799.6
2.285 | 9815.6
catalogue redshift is 0.000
